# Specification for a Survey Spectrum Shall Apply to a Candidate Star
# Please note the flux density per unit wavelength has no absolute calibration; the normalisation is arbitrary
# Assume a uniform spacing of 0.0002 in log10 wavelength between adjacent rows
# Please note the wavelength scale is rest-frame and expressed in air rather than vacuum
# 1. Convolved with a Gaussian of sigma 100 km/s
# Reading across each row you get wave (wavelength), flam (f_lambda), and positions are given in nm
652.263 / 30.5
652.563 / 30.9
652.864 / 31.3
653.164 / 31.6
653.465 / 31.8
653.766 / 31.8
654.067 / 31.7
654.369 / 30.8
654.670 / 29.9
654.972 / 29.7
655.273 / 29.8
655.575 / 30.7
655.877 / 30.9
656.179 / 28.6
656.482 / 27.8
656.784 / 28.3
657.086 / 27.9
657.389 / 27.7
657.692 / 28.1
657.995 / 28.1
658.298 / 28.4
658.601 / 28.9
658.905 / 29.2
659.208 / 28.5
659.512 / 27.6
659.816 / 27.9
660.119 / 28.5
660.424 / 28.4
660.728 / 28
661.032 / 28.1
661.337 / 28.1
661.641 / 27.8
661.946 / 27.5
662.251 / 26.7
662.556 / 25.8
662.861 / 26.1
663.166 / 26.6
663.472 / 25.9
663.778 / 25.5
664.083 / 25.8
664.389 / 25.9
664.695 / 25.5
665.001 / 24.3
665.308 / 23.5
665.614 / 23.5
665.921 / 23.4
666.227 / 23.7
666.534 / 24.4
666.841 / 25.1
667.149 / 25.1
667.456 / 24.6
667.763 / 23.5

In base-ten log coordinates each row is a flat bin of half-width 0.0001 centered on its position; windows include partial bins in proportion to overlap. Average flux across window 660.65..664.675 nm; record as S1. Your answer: 26.7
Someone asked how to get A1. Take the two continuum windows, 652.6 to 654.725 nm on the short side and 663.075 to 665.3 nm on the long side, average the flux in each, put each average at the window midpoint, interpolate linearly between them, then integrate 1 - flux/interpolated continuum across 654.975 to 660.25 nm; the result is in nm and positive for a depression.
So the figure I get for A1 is 0.08 nm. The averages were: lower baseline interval 31.3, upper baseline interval 25.5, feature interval 28.7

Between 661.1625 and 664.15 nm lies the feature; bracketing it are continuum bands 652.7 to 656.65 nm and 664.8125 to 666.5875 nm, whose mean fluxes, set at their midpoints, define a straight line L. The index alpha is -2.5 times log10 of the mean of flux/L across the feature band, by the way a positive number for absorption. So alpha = -0.04 mag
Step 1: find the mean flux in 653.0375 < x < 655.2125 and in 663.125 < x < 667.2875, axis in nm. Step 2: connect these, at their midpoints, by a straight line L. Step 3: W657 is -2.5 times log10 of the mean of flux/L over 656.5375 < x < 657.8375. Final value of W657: 0.049 mag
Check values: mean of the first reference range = 31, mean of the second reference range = 24.8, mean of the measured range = 28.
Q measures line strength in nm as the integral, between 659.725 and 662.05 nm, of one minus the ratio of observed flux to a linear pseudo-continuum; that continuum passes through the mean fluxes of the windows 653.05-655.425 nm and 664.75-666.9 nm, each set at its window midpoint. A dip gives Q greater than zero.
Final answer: -0.097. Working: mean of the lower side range 30.9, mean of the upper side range 24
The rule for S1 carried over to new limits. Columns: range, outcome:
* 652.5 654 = 31.5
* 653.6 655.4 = 30.6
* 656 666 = 27.1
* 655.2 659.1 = 28.8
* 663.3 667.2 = 24.7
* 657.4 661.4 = 28.3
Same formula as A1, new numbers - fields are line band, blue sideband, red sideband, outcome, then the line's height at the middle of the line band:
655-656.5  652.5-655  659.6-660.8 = 0.02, 30.2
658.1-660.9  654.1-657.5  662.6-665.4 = -0.07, 27.6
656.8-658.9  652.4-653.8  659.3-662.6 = 0.07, 29.2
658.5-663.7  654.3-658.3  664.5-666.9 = -0.20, 26.6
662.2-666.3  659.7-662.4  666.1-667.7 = 0.14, 26.1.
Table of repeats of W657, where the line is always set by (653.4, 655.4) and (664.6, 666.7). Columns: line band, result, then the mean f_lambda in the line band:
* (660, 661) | -0.05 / 28.3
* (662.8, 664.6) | -0.03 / 25.9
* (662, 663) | -0.02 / 26.3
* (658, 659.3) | -0.02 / 28.7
